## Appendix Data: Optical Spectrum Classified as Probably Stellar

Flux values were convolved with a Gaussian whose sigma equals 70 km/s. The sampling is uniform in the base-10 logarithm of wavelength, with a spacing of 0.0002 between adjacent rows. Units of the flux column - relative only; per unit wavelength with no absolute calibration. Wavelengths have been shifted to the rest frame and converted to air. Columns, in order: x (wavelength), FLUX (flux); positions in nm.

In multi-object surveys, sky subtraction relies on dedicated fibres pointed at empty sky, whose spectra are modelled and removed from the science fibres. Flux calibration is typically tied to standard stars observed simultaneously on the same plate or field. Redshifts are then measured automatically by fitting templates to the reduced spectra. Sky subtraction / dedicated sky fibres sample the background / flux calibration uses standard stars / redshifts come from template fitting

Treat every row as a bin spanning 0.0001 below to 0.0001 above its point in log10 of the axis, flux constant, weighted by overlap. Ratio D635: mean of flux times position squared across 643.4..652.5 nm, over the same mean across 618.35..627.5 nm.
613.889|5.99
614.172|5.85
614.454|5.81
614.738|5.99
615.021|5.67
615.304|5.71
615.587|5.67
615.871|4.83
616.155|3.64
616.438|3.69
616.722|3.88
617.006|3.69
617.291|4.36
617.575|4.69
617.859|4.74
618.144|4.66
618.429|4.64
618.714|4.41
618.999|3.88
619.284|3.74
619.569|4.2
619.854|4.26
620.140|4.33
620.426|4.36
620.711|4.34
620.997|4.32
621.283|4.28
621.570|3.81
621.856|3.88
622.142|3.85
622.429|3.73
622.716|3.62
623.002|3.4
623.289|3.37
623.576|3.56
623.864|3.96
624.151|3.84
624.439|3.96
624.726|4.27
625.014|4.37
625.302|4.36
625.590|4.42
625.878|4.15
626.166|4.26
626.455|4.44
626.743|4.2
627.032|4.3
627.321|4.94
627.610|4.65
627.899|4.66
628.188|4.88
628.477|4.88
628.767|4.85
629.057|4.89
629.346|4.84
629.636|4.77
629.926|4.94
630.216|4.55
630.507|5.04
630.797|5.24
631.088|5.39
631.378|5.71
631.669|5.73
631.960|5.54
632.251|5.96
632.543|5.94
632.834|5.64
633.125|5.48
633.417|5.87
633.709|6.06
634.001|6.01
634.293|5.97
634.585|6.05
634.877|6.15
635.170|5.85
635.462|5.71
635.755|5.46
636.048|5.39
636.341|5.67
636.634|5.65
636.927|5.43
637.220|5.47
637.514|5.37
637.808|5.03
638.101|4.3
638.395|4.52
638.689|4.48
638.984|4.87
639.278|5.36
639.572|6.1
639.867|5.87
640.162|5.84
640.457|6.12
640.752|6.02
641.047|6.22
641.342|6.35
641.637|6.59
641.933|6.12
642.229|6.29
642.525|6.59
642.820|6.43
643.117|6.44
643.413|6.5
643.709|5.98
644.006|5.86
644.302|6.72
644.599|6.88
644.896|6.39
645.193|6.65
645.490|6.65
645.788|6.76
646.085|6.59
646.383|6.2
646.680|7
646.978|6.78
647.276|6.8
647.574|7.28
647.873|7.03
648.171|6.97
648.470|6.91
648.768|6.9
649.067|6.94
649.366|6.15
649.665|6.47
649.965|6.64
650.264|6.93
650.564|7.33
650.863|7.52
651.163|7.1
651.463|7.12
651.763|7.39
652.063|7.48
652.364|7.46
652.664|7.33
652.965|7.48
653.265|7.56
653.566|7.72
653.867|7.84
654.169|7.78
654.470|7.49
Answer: 1.8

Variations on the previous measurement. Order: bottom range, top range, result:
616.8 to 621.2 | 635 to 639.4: 1.29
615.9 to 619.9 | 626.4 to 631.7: 1.21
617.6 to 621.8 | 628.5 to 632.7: 1.26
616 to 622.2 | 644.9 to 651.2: 1.79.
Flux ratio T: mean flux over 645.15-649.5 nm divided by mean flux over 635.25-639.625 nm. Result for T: 1.29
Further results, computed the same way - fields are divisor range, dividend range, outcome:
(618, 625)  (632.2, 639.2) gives 1.36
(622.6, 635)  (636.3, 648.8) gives 1.26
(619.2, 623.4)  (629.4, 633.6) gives 1.36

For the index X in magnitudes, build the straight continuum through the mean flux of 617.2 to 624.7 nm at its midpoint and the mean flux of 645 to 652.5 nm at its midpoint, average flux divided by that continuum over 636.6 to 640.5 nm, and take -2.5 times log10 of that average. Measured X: 0.12 mag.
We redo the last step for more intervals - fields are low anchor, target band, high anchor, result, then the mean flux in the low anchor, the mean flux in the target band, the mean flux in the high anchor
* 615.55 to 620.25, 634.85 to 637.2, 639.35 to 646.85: 0.03 mag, 4.28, 5.63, 6.36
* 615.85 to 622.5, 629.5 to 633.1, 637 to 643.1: -0.06 mag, 4.17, 5.38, 5.71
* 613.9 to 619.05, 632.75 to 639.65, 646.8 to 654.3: 0.12 mag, 4.81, 5.49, 7.15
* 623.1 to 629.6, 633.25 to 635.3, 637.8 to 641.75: -0.18 mag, 4.37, 5.99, 5.56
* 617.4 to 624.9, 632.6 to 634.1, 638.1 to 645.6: -0.11 mag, 4.08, 5.81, 6.04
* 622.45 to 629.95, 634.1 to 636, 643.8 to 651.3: -0.10 mag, 4.32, 5.84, 6.77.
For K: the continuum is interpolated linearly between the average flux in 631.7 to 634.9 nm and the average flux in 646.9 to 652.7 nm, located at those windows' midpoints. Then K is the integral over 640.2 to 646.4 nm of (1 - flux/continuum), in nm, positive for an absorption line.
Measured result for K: 0.17 nm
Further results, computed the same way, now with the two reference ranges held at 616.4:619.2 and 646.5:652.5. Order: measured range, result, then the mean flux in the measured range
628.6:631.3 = 0.18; 4.96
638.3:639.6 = 0.24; 4.99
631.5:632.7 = -0.06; 5.79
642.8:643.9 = 0.03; 6.3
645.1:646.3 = 0.01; 6.64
